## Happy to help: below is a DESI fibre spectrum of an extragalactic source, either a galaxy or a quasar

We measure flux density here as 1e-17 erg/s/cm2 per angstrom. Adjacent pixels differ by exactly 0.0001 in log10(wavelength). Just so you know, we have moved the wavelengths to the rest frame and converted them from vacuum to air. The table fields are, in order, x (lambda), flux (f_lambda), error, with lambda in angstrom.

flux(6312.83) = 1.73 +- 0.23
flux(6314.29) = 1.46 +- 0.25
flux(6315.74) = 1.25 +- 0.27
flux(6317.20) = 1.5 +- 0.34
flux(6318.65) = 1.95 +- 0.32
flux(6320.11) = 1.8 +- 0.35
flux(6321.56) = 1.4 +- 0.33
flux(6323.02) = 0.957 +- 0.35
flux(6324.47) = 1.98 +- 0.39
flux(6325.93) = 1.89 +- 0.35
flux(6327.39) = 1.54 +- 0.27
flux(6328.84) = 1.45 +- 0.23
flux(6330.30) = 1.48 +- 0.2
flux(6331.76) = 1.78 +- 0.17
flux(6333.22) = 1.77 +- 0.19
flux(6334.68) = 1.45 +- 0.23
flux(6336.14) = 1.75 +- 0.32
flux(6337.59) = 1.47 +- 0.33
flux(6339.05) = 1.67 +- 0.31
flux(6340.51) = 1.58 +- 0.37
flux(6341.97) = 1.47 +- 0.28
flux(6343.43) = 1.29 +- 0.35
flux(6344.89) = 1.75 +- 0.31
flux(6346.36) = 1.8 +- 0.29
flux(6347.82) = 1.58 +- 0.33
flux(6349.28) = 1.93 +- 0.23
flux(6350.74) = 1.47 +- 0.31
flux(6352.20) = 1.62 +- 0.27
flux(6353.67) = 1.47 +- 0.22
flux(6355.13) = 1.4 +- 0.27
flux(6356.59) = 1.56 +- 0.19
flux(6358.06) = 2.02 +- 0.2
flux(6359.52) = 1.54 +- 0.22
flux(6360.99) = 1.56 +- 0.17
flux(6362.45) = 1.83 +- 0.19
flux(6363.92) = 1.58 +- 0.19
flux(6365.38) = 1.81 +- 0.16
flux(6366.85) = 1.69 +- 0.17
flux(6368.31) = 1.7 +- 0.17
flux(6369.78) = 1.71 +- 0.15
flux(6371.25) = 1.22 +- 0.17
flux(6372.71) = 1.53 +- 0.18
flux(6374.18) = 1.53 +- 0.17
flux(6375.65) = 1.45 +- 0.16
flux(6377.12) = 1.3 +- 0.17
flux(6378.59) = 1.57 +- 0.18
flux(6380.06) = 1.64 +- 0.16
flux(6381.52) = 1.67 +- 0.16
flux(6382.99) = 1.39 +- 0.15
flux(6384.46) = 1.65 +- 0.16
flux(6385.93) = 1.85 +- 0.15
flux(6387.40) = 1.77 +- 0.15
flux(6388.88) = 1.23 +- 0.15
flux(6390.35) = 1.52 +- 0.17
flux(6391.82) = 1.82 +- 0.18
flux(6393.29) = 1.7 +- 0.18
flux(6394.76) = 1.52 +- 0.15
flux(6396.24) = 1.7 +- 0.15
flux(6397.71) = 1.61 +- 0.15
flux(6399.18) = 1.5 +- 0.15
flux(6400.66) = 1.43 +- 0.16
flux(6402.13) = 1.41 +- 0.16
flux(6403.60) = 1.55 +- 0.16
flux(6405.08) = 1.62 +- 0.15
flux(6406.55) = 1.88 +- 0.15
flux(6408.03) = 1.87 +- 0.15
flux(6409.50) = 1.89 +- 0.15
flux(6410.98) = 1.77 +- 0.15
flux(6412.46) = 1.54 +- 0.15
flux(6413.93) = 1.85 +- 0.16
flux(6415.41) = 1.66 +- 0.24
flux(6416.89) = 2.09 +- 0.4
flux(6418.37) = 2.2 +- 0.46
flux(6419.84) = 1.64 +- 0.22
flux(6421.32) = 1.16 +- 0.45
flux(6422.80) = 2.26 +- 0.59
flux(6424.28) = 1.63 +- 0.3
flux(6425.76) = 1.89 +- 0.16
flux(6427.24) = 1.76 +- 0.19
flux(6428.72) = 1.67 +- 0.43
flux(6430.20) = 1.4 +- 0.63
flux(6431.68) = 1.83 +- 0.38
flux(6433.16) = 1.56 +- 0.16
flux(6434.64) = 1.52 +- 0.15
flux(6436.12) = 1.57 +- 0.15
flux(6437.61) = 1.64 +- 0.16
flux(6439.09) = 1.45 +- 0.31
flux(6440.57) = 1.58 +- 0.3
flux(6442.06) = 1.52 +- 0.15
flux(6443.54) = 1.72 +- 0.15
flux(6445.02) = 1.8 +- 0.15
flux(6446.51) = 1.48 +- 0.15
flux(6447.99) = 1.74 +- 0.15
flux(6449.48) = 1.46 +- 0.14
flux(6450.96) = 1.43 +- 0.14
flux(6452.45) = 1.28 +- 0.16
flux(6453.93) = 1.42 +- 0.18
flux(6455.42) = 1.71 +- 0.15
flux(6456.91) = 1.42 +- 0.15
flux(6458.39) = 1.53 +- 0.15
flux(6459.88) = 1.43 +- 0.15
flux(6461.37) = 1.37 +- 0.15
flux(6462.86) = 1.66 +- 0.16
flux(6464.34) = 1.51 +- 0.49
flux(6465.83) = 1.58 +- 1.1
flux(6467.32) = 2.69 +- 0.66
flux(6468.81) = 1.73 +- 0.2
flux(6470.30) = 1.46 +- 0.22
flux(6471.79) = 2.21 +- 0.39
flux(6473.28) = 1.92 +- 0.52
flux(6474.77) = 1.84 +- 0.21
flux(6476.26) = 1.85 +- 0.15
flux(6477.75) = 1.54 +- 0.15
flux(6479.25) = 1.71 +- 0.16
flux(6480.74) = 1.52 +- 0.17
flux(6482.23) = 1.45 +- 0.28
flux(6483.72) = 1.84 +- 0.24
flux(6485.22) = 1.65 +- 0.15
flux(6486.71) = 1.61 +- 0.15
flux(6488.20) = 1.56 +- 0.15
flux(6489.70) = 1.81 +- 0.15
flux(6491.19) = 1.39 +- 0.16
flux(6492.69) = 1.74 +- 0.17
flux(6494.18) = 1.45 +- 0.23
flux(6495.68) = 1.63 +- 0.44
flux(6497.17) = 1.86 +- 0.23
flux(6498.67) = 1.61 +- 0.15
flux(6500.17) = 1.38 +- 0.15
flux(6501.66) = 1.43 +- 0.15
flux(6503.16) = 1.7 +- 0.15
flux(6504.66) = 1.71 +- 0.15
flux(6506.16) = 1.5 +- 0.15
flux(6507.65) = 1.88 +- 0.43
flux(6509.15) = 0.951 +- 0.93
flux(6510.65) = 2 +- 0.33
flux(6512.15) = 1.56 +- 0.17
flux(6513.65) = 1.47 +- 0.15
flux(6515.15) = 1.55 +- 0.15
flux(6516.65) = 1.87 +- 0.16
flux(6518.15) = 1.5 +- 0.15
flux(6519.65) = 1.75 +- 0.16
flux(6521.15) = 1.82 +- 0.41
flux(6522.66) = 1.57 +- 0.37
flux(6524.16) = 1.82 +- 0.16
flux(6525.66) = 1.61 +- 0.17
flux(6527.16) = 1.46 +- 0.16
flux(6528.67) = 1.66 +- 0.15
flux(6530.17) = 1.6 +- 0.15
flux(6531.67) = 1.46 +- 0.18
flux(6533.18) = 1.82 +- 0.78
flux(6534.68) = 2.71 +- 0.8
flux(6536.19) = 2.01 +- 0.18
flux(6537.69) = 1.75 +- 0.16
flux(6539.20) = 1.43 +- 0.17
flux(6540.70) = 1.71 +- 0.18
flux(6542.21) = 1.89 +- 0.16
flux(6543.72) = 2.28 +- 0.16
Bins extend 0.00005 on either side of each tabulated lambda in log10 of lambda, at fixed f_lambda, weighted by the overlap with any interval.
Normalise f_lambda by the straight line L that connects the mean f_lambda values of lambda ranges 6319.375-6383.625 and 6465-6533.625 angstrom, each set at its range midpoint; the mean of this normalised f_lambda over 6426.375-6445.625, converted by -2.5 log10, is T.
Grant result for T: 0.01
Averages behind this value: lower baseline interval 1.59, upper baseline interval 1.67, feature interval 1.62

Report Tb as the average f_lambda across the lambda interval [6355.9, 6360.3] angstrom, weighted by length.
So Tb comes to 1.7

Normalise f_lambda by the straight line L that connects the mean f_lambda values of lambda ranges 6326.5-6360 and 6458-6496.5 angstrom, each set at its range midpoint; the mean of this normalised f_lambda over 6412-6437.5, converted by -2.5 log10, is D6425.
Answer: -0.04 mag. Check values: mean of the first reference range 1.6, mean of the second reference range 1.68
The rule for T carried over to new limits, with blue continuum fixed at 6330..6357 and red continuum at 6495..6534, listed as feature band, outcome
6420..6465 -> 0.02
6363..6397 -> 0.01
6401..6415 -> -0.06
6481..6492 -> 0.01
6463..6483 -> -0.10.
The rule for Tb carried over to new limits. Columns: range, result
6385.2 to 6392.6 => 1.64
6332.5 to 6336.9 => 1.66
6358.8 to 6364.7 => 1.63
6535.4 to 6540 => 1.74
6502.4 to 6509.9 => 1.55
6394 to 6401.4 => 1.55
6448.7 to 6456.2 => 1.46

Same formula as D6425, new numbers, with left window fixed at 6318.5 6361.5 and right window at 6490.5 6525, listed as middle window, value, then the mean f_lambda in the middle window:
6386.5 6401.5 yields 0.02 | 1.58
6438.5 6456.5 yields 0.04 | 1.55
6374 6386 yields 0.04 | 1.55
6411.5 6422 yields -0.08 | 1.74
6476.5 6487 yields -0.01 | 1.63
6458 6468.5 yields -0.05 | 1.69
